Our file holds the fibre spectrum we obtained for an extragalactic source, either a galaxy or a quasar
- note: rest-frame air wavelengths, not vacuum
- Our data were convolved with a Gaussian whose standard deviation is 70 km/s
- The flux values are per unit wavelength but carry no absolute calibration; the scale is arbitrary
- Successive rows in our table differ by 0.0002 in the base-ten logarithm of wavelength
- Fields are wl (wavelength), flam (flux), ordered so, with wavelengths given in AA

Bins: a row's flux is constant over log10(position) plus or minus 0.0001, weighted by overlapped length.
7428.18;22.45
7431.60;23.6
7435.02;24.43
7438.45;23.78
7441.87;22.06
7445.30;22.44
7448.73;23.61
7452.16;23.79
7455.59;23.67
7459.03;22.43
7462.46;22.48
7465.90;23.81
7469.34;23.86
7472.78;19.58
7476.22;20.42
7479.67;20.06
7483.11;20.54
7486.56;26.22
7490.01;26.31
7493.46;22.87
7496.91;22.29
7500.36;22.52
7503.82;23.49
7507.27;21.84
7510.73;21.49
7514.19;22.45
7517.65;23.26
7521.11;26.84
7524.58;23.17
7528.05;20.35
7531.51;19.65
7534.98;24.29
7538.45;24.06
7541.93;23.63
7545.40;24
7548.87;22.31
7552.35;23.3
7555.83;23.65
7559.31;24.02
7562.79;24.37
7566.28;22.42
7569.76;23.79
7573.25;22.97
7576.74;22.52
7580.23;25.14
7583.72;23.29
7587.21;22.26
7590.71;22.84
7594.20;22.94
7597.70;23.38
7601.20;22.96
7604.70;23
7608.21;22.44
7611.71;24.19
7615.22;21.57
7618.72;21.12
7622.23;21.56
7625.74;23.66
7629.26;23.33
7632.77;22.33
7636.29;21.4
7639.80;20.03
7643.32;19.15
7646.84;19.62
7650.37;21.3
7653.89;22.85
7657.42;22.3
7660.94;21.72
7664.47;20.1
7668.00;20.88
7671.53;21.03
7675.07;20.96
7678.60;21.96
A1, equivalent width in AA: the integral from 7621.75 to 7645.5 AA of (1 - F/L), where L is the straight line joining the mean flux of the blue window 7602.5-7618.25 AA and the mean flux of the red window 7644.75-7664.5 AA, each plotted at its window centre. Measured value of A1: 0.4 AA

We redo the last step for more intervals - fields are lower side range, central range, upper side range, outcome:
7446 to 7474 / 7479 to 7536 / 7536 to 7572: 1.0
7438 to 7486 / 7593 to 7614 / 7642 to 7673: -1.7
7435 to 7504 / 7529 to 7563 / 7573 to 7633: -0.5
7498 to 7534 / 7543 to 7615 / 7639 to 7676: -4.7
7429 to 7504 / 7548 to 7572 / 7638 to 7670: -1.7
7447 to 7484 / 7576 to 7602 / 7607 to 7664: -1.6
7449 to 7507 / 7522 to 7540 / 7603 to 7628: 0.1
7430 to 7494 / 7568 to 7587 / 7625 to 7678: -1.3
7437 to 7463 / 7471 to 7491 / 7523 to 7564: 0.9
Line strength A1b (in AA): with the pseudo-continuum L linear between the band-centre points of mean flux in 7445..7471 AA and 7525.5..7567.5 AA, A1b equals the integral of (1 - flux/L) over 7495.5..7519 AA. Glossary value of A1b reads 0.7 AA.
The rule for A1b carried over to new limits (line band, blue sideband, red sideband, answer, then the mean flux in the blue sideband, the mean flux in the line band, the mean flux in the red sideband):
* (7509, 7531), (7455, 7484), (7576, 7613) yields -0.4 AA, 21.8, 22.7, 23.2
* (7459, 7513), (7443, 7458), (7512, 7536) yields 1.2 AA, 23.3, 22.5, 22.8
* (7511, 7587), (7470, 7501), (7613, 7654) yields -4.4 AA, 22.4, 23.3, 21.5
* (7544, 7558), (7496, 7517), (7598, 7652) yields -0.7 AA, 22.4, 23.3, 21.9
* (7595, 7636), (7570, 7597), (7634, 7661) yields -1.0 AA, 23.2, 22.6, 21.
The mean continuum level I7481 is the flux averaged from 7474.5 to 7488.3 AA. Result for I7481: 21.8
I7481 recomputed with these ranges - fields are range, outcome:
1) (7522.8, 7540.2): 22.3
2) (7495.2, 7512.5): 22.3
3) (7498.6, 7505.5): 23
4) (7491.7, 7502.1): 22.6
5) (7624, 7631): 23.5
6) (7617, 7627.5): 22.1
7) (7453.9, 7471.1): 23.2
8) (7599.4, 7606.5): 23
